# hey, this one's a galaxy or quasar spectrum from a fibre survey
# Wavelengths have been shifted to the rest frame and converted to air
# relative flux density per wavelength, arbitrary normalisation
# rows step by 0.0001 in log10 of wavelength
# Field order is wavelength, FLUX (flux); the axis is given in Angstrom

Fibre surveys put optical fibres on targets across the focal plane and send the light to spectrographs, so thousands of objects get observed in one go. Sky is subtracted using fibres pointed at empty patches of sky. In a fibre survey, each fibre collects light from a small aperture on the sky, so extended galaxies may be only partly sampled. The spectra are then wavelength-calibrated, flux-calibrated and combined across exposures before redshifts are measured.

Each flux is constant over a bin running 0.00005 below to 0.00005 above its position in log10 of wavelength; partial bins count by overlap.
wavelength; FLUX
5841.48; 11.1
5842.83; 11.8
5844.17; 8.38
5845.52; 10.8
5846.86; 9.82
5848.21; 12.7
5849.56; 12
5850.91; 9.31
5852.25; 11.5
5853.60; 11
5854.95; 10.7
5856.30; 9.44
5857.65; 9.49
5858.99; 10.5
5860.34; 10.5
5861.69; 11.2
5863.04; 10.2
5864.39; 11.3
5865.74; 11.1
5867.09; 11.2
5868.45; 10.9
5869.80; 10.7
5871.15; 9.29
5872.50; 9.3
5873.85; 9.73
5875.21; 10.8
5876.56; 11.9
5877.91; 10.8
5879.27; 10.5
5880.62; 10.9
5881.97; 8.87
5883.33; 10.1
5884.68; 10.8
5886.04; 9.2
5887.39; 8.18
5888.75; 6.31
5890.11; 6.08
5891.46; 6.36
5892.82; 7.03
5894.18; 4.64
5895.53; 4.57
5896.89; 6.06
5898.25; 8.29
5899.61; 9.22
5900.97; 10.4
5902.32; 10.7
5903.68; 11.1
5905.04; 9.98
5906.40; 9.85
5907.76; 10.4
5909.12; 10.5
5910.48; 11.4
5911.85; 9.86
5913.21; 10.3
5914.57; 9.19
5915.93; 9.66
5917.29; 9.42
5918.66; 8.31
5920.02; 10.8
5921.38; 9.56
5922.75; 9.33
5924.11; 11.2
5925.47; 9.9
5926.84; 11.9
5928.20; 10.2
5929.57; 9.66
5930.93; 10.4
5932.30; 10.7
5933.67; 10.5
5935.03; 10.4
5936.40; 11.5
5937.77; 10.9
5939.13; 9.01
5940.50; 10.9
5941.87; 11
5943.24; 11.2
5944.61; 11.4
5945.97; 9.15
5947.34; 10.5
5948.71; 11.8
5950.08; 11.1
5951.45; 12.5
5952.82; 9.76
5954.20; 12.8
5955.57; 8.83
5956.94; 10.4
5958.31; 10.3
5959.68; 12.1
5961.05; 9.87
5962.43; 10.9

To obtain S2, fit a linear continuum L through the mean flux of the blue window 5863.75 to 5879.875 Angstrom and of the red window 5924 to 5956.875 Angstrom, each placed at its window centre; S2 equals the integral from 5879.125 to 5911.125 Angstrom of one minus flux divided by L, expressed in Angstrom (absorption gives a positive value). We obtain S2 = 5.6 Angstrom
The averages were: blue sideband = 10.6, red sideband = 10.7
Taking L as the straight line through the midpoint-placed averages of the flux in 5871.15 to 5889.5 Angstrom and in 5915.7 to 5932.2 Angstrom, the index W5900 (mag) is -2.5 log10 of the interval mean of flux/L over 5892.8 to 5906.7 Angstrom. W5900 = 0.18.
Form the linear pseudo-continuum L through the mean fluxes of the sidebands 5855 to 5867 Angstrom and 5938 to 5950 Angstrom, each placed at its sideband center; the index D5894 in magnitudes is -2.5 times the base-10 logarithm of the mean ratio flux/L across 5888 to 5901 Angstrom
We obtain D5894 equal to 0.49 mag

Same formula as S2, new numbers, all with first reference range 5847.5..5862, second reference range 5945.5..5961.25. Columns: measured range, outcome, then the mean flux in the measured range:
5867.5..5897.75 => 5.5 Angstrom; 8.79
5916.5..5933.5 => 1.0 Angstrom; 10.1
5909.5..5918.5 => 0.7 Angstrom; 9.88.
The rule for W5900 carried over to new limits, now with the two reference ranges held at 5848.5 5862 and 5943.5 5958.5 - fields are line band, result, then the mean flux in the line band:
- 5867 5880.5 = 0.02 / 10.5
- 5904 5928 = 0.07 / 10.1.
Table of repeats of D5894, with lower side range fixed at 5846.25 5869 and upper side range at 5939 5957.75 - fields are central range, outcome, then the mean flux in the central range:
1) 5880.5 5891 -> 0.24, 8.64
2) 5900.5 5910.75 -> 0.03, 10.5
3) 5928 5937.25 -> 0.03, 10.5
